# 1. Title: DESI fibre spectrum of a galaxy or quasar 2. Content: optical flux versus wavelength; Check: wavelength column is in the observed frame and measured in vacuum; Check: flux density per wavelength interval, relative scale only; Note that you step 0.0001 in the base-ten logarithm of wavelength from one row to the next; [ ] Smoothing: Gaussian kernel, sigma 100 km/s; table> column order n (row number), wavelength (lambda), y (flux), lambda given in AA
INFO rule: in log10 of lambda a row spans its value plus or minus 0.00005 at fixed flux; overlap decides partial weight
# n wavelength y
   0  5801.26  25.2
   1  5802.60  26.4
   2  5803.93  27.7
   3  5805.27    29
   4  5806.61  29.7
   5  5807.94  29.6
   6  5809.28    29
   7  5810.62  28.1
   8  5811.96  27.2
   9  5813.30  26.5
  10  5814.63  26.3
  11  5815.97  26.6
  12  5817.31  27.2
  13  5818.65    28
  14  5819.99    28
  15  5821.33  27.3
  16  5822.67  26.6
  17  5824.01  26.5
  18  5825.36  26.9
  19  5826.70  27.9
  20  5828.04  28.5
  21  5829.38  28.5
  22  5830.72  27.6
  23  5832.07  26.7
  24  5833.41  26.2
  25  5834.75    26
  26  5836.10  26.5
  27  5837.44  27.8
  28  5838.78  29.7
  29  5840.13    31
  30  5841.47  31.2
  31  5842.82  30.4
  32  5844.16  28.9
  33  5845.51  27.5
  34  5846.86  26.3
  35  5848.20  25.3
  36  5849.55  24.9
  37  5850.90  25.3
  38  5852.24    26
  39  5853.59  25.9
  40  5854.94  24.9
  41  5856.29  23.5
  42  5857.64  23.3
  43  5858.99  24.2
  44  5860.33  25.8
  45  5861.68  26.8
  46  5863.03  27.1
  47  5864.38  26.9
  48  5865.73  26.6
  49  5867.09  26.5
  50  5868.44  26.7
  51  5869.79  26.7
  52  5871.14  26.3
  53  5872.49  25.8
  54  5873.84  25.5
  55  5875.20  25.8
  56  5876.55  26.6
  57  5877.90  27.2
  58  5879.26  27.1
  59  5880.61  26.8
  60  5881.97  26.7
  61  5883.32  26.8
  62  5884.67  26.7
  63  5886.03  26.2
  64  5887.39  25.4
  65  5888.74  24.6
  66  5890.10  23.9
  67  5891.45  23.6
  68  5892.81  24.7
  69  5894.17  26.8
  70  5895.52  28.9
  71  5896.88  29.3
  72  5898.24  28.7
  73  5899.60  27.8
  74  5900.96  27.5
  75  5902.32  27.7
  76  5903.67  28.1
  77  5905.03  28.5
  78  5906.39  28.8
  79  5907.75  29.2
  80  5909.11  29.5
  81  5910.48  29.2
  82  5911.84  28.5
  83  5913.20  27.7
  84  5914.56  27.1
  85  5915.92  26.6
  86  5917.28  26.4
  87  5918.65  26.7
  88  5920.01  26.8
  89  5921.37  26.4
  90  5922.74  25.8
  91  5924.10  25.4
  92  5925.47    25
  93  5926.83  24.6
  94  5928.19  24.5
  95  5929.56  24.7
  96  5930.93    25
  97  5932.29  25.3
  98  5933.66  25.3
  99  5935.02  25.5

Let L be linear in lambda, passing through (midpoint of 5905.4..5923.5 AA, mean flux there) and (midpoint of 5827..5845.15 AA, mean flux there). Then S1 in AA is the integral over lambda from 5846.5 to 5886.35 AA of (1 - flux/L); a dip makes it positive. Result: 2.9 AA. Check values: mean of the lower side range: 28.4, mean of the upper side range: 27.6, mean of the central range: 26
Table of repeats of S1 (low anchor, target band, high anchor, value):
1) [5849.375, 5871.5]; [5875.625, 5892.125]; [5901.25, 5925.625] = 0.33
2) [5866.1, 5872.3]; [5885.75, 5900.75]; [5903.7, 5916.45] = 0.65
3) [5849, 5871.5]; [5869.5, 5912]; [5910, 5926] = -1.17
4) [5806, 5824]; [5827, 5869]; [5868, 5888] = 0.24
